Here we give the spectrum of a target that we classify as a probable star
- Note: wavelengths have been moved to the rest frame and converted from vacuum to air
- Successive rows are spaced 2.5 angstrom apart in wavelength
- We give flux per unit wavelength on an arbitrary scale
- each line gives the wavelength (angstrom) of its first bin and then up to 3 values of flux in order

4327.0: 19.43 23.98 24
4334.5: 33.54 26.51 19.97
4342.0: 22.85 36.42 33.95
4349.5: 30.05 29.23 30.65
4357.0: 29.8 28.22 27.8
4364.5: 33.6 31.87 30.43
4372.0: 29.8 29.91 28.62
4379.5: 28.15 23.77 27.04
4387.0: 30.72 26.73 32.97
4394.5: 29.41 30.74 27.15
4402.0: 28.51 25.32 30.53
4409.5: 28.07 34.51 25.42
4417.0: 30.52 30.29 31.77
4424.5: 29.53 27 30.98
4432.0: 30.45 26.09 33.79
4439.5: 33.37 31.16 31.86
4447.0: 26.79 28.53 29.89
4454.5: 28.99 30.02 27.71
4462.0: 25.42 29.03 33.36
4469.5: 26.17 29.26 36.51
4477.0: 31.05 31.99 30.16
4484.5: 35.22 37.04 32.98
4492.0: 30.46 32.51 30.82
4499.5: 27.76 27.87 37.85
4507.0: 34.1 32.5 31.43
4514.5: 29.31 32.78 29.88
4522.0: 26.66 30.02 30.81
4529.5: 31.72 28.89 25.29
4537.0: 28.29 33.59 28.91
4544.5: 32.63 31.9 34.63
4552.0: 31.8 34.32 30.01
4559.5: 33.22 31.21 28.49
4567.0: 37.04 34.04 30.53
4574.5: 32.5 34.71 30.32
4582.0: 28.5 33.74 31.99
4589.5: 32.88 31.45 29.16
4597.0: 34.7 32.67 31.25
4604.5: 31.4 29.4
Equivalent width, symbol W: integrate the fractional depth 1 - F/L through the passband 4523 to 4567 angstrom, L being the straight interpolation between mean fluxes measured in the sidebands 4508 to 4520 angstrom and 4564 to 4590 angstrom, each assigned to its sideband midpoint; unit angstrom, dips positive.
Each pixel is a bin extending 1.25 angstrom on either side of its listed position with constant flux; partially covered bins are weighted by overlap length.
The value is 1.0 angstrom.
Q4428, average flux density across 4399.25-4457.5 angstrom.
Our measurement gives 29.6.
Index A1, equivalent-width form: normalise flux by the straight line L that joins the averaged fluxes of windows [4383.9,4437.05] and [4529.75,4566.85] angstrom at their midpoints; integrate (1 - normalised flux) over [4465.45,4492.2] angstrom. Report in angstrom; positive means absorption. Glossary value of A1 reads -1.8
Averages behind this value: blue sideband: 29.4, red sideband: 31.1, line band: 32.2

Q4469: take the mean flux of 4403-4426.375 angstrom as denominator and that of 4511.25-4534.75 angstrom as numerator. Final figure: 1.01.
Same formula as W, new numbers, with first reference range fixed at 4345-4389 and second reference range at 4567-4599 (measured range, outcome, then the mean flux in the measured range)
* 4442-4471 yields 1.7 angstrom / 29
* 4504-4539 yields 1.0 angstrom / 30.6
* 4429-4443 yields -0.2 angstrom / 31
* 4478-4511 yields -1.3 angstrom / 32.4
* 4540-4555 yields -0.2 angstrom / 32.3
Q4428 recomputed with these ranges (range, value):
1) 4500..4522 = 31.5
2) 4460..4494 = 31.4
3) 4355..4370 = 30.3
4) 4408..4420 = 29.7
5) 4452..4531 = 31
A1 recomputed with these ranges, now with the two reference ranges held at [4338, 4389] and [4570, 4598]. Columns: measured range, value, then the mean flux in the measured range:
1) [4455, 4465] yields 0.8 angstrom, 28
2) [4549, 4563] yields -0.4 angstrom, 32.4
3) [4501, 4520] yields -0.7 angstrom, 32.1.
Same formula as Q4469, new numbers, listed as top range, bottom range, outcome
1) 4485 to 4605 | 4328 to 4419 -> 1.09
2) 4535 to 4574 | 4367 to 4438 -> 1.09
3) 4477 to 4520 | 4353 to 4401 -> 1.09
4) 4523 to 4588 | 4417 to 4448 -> 1.04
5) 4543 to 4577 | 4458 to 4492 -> 1.04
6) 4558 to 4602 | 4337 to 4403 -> 1.10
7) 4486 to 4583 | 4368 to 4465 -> 1.08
